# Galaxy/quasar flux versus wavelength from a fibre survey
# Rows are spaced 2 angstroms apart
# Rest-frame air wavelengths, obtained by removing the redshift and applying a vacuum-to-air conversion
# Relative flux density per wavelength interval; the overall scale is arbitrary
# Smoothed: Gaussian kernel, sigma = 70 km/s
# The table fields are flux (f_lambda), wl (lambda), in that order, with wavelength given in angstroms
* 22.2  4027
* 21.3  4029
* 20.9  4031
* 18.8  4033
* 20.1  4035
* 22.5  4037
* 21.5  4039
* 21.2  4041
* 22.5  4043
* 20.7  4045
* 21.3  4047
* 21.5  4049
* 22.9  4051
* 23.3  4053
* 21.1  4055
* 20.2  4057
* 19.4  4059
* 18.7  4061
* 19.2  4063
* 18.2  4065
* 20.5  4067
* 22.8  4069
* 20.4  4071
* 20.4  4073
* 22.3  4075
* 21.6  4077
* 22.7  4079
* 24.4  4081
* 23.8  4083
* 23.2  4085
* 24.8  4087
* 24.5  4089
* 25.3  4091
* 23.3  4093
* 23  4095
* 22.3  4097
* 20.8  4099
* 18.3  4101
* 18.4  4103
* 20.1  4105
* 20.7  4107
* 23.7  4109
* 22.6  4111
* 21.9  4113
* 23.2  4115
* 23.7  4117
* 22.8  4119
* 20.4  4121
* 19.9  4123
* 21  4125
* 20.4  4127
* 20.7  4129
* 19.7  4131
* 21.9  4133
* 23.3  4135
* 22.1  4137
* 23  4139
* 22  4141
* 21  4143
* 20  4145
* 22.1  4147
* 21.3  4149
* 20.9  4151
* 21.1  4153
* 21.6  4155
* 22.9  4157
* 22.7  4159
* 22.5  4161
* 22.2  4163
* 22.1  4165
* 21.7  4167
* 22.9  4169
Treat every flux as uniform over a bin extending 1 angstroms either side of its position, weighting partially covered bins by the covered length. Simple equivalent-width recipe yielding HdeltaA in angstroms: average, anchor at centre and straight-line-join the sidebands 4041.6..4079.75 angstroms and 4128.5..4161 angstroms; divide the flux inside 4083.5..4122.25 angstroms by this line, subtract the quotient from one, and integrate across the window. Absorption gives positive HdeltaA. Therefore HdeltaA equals -1.7 angstroms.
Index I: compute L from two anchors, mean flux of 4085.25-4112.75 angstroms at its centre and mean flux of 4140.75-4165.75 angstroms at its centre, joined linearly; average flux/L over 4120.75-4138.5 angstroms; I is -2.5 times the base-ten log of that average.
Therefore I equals 0.039 mag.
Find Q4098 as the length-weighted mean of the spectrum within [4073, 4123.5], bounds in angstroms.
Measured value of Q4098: 22.3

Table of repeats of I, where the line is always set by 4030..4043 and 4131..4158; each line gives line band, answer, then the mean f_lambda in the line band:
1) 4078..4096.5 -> -0.12 mag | 23.8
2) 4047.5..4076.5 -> 0.02 mag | 20.8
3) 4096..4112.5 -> 0.03 mag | 20.9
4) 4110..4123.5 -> -0.03 mag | 22.2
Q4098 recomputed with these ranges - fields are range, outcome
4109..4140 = 21.8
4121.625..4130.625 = 20.4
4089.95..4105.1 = 21.5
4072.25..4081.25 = 22.2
